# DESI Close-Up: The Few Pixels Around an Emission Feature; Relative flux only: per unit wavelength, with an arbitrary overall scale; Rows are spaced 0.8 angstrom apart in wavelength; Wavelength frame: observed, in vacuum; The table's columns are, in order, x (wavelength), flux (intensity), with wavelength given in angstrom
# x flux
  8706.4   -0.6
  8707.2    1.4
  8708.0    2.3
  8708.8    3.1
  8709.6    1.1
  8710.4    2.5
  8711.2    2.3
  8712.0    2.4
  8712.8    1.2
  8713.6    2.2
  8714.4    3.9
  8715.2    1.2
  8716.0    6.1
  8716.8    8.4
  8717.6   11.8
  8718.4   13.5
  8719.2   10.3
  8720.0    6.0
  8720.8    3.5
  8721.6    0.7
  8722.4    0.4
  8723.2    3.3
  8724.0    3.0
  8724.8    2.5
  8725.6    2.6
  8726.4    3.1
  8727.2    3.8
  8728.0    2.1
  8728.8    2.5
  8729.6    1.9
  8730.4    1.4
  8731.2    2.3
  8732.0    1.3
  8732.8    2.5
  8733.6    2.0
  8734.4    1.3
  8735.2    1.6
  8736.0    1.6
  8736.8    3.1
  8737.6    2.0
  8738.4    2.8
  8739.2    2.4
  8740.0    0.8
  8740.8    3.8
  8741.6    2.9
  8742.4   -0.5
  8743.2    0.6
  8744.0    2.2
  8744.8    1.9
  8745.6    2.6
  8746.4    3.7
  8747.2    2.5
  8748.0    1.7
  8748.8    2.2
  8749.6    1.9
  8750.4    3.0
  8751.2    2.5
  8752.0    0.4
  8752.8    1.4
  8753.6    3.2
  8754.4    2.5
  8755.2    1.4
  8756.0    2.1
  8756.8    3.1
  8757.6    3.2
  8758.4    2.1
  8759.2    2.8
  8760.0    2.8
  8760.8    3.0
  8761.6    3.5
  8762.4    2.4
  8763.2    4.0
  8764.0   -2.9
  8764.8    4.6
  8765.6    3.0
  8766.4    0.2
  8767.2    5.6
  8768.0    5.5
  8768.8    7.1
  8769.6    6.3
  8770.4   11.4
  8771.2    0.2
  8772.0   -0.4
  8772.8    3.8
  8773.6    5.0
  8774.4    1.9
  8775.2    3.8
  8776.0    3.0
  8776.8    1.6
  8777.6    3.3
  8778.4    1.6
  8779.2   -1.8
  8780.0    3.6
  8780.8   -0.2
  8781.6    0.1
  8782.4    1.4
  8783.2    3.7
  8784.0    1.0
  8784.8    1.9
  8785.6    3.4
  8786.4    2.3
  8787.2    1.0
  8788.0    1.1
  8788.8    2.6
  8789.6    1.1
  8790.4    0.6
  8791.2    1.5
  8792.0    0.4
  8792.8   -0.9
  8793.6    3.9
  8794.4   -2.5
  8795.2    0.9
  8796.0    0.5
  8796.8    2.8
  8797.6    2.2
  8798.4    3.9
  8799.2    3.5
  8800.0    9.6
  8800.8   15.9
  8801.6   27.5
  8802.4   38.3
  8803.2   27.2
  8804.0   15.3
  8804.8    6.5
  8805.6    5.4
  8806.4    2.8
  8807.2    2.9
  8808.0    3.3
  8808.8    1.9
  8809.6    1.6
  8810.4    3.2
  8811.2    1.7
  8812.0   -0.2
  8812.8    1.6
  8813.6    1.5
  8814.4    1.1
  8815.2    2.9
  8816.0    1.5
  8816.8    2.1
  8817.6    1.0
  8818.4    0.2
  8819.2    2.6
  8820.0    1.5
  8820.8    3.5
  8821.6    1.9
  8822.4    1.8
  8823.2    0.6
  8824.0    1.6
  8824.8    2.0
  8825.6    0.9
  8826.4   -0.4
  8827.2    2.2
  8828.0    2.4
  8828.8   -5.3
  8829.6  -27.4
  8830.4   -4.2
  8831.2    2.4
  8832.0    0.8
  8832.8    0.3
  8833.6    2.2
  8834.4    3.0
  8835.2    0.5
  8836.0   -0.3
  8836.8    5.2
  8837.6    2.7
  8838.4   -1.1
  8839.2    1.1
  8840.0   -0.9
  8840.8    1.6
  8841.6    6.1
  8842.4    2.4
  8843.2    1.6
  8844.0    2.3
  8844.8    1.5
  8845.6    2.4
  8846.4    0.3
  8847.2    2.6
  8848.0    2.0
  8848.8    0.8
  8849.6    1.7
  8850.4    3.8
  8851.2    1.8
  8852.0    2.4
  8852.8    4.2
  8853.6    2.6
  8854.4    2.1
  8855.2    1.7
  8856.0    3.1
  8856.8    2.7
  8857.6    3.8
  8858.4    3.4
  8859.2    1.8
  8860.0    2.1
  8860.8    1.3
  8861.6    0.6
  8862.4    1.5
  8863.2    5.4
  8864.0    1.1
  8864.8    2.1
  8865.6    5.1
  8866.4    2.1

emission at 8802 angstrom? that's [O III]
